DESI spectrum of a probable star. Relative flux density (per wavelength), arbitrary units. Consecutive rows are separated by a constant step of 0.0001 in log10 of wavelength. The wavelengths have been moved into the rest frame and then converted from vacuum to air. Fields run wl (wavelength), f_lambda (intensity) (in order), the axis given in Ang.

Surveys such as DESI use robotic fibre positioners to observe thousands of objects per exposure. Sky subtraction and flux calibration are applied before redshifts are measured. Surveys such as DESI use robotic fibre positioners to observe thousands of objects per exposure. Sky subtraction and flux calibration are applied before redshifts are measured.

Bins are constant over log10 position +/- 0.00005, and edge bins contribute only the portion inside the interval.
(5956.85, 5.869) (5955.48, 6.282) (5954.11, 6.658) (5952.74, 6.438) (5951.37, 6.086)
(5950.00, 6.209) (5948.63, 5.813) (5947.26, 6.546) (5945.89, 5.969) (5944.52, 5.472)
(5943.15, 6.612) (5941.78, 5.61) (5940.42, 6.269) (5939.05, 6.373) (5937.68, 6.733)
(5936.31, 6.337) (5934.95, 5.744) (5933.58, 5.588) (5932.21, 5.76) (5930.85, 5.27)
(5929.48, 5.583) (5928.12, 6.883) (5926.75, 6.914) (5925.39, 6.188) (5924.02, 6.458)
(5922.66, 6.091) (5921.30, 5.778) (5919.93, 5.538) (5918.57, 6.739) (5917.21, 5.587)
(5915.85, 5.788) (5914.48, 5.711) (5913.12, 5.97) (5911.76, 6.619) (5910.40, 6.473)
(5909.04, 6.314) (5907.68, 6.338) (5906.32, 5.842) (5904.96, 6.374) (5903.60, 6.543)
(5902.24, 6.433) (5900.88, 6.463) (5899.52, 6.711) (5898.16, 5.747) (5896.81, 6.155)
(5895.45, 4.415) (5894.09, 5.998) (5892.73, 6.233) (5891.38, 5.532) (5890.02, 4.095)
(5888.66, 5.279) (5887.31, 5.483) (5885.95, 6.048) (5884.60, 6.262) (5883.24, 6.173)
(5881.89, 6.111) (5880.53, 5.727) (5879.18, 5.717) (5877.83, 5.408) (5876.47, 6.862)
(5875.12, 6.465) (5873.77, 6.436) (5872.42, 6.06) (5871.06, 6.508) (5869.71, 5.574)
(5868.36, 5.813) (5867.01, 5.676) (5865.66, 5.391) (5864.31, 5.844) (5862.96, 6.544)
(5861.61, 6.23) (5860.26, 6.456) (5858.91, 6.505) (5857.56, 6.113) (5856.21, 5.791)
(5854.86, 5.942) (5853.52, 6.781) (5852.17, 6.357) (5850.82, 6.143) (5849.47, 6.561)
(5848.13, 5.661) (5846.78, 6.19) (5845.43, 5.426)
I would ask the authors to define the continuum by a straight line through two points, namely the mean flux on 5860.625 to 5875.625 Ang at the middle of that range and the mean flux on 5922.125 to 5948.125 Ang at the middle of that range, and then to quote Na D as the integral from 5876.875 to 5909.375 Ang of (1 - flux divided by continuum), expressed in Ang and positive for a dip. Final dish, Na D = 1.0 Ang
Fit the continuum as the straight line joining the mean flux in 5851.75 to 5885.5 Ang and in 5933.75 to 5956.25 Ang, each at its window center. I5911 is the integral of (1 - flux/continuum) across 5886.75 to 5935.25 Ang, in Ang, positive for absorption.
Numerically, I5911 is 1.5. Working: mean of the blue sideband 6.11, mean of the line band 5.97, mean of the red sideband 6.18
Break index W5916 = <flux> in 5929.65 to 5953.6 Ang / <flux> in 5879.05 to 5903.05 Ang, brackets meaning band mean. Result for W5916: 1.04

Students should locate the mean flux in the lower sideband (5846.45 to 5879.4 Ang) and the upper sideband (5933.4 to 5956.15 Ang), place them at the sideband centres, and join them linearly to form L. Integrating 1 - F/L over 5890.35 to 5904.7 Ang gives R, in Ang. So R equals 0.4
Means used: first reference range 6.13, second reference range 6.17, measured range 5.99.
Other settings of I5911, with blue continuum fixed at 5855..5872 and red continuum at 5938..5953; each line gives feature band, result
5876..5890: 0.6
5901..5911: -0.4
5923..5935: 0.1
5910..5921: 0.1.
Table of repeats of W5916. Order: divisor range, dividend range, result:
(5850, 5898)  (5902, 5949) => 1.03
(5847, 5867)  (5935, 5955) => 1.01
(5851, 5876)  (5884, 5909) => 0.96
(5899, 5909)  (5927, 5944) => 0.95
